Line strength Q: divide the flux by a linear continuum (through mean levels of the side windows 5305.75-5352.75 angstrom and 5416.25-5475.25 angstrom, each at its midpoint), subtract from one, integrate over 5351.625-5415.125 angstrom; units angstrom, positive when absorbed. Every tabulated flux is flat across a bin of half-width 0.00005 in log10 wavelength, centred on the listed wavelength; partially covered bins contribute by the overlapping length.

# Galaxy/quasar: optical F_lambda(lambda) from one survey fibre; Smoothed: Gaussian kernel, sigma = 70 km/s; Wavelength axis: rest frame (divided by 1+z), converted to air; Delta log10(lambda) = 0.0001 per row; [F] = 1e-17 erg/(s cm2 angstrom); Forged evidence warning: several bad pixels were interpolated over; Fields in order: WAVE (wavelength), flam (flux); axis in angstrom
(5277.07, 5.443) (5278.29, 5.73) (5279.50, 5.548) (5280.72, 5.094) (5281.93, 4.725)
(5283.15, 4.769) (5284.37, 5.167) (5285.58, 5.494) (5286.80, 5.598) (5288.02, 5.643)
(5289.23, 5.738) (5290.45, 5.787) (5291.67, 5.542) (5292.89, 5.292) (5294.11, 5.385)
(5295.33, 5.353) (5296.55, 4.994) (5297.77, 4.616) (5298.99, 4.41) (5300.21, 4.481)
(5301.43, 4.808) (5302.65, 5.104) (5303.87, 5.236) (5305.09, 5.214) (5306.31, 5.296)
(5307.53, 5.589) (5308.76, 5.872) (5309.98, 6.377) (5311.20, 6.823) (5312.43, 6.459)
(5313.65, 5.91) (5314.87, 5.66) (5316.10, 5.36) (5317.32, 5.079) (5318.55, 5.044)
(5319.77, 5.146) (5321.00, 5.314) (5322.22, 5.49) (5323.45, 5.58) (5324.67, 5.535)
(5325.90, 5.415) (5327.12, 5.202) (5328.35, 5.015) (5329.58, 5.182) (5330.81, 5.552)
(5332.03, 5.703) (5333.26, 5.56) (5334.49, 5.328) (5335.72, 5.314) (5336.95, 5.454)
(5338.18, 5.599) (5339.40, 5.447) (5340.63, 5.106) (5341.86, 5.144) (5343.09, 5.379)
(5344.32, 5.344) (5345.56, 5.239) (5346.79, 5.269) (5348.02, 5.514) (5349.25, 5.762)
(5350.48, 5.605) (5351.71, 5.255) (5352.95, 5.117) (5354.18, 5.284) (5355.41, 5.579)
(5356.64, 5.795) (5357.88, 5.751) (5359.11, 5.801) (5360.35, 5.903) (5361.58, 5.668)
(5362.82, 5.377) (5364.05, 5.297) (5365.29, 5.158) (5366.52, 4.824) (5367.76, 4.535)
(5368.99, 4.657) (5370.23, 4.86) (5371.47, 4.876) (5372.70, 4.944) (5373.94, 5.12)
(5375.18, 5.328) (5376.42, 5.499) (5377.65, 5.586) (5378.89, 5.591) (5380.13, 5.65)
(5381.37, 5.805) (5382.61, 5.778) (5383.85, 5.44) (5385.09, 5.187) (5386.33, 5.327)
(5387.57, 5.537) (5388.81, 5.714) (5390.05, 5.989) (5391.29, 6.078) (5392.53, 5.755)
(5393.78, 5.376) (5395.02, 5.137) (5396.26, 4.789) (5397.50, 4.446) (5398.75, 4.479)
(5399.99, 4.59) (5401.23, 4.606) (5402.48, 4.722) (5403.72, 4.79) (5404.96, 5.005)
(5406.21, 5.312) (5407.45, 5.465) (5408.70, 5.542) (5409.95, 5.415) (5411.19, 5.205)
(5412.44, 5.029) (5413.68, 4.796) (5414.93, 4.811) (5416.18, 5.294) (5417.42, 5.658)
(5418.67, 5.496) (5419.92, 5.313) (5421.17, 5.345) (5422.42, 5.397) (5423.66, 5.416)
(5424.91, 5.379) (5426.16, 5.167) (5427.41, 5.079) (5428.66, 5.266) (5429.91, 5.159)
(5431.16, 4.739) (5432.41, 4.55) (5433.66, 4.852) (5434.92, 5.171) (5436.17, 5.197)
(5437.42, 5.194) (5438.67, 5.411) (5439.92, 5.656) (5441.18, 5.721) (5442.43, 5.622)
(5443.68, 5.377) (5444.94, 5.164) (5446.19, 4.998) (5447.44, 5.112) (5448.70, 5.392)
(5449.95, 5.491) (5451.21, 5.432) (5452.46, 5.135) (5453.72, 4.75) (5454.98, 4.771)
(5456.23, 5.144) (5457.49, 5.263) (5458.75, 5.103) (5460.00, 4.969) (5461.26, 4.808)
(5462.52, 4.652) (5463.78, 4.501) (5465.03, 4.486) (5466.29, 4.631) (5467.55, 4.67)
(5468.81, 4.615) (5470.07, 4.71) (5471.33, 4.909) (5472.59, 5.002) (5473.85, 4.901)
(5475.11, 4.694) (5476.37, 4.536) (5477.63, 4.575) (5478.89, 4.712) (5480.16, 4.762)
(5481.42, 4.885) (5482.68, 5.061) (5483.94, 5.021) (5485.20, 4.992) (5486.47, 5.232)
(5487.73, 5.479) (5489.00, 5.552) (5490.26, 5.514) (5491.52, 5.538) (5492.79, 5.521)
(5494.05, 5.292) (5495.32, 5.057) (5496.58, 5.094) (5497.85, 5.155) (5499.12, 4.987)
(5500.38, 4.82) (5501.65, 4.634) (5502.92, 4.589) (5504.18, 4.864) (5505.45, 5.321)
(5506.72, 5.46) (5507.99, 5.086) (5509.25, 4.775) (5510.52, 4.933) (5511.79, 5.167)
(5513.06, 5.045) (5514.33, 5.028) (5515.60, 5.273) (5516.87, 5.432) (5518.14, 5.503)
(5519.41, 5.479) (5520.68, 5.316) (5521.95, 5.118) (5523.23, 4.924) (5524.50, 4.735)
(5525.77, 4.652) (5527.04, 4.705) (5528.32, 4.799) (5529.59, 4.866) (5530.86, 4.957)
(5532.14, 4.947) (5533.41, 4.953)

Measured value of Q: 0.6 angstrom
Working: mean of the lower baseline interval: 5.49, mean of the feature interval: 5.26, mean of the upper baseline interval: 5.1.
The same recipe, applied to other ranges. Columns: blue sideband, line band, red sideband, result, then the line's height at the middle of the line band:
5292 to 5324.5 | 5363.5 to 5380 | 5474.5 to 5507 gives 0.5 angstrom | 5.27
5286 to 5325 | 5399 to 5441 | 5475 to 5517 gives 0.4 angstrom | 5.21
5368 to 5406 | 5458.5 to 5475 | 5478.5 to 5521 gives 1.3 angstrom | 5.16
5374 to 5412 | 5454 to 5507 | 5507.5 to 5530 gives 1.7 angstrom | 5.12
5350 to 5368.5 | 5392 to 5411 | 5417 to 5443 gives 1.0 angstrom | 5.32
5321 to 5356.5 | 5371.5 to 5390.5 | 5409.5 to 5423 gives -0.6 angstrom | 5.32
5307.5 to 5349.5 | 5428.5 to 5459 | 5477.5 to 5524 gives 0.3 angstrom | 5.25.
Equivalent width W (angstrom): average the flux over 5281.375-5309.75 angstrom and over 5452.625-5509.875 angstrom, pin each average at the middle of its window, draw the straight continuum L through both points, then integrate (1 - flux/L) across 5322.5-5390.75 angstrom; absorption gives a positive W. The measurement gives -3.26 angstrom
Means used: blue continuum 5.24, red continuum 4.96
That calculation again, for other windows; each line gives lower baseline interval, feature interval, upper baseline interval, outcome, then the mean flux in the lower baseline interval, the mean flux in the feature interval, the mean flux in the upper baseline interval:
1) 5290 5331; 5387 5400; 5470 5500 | -0.2 angstrom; 5.38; 5.29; 5.05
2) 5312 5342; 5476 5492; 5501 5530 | 0.1 angstrom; 5.42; 5.07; 5.03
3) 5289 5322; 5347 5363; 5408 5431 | -0.7 angstrom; 5.4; 5.57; 5.25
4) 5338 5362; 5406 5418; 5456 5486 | -0.3 angstrom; 5.48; 5.25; 4.81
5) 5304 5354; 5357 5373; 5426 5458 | 0.5 angstrom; 5.48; 5.22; 5.18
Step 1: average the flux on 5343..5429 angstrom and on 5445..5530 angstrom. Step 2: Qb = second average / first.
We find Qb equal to 0.95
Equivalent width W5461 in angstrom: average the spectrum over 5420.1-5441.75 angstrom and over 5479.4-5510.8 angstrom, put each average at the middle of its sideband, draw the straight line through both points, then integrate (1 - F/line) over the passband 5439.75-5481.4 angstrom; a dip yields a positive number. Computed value 1.60 angstrom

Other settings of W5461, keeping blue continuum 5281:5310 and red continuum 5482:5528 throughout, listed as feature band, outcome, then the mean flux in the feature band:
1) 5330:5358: -1.2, 5.43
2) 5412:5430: -0.3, 5.25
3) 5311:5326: -1.0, 5.57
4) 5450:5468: 0.9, 4.9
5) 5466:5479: 1.0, 4.73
